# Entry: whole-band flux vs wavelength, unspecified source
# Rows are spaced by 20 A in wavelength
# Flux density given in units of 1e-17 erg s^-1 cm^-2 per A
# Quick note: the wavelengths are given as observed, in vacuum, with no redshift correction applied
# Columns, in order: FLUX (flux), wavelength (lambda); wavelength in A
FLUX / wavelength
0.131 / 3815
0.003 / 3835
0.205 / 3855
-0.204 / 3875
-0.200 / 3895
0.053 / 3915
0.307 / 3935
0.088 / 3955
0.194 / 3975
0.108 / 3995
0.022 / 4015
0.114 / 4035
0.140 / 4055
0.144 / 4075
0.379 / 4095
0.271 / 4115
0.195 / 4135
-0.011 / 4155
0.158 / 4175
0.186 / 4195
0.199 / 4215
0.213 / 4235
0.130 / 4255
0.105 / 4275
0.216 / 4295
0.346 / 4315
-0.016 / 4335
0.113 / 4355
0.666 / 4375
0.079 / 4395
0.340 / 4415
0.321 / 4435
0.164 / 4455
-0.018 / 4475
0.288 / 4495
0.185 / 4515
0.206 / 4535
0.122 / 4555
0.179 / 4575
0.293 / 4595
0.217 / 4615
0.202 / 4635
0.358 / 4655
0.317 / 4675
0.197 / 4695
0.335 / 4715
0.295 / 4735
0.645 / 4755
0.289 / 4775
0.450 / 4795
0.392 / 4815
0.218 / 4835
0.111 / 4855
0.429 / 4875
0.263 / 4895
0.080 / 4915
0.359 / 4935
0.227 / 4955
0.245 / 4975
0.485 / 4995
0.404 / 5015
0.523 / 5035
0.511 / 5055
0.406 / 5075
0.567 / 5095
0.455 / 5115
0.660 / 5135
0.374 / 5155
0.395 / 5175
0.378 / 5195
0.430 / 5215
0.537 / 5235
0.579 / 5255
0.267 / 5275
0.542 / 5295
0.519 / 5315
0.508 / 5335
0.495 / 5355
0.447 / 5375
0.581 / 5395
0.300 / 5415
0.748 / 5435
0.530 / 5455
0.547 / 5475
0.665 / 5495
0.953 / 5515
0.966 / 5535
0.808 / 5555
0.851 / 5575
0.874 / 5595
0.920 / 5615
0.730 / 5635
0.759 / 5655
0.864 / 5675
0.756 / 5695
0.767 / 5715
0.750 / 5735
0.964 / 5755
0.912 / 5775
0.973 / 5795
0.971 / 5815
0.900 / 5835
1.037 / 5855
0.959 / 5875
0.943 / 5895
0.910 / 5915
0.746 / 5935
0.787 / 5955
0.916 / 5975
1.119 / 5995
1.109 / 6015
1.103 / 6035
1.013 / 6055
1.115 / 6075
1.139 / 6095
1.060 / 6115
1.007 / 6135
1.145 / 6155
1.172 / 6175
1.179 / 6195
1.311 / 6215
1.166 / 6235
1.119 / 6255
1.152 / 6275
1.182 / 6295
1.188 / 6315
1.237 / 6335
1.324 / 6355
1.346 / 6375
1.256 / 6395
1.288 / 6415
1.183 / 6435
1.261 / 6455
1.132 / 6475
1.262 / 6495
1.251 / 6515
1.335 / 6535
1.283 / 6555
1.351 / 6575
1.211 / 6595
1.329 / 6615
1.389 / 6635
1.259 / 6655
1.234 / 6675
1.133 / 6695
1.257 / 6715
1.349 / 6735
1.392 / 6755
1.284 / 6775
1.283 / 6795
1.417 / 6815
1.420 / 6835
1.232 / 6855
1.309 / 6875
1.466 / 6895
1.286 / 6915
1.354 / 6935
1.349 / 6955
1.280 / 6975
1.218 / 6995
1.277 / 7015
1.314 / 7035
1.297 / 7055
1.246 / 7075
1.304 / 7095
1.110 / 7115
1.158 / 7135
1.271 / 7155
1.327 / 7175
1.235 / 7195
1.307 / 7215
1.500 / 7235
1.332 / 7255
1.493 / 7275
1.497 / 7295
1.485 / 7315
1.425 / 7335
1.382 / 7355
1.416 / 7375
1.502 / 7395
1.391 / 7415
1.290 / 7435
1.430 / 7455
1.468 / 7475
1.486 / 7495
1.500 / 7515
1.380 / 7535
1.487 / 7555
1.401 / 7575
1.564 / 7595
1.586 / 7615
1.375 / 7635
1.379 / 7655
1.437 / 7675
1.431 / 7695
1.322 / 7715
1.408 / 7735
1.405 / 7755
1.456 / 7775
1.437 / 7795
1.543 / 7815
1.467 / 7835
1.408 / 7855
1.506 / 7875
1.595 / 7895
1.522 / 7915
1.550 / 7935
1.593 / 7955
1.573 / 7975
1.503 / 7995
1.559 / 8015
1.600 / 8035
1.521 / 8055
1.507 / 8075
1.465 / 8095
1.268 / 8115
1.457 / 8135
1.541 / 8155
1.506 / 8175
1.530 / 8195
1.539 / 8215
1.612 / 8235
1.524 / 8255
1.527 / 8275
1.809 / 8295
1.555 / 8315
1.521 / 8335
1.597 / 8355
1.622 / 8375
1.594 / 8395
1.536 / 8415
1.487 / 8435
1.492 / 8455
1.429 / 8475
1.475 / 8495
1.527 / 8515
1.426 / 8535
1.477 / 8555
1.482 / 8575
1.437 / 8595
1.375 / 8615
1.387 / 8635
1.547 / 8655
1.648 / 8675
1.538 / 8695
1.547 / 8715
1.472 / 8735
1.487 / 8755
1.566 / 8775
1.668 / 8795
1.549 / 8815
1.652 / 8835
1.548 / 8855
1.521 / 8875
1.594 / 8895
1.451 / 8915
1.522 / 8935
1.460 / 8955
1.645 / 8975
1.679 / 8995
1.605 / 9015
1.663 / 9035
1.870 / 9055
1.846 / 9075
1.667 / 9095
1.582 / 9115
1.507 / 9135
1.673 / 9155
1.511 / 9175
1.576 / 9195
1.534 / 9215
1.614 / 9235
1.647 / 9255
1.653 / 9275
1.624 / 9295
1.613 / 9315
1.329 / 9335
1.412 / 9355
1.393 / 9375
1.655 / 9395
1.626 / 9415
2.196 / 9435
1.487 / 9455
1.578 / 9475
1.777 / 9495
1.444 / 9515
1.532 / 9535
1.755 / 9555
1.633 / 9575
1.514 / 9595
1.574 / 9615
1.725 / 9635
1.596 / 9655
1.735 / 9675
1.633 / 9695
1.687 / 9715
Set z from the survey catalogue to 0.38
